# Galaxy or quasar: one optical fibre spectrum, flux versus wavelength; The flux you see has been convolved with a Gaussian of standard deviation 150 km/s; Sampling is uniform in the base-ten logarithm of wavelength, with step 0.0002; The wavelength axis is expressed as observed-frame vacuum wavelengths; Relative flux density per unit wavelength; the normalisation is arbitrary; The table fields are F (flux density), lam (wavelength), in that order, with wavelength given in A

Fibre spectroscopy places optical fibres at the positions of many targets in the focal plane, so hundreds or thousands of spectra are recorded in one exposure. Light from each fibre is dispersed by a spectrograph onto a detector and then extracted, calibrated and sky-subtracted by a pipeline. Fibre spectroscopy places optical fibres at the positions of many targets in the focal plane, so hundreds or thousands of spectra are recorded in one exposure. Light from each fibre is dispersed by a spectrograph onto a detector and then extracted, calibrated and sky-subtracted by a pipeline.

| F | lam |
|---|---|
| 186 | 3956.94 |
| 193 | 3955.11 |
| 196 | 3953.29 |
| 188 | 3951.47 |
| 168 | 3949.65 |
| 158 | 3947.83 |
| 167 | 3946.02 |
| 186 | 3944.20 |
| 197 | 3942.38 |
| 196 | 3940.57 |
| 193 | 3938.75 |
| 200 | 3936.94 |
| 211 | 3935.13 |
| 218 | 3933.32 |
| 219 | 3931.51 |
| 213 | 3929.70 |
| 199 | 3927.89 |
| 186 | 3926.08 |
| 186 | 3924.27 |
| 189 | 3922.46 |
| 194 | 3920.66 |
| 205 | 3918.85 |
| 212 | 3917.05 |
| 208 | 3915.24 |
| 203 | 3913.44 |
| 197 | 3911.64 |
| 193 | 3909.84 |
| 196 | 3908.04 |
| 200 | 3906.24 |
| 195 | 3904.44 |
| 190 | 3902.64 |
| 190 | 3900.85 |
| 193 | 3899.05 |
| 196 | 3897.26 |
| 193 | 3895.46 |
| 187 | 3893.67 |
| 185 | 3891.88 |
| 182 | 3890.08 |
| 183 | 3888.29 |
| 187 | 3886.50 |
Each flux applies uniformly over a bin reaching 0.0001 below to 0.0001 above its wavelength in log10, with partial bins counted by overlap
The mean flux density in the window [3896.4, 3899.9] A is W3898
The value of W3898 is 195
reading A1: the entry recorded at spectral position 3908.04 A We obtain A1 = 196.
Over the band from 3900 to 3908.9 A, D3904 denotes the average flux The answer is 194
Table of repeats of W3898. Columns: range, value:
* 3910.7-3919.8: 205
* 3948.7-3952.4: 178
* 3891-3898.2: 190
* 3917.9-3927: 192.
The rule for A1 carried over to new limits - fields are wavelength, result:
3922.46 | 189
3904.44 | 195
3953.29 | 196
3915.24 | 208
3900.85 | 190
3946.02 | 167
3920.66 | 194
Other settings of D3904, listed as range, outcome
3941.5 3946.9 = 183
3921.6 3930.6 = 194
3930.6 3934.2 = 219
